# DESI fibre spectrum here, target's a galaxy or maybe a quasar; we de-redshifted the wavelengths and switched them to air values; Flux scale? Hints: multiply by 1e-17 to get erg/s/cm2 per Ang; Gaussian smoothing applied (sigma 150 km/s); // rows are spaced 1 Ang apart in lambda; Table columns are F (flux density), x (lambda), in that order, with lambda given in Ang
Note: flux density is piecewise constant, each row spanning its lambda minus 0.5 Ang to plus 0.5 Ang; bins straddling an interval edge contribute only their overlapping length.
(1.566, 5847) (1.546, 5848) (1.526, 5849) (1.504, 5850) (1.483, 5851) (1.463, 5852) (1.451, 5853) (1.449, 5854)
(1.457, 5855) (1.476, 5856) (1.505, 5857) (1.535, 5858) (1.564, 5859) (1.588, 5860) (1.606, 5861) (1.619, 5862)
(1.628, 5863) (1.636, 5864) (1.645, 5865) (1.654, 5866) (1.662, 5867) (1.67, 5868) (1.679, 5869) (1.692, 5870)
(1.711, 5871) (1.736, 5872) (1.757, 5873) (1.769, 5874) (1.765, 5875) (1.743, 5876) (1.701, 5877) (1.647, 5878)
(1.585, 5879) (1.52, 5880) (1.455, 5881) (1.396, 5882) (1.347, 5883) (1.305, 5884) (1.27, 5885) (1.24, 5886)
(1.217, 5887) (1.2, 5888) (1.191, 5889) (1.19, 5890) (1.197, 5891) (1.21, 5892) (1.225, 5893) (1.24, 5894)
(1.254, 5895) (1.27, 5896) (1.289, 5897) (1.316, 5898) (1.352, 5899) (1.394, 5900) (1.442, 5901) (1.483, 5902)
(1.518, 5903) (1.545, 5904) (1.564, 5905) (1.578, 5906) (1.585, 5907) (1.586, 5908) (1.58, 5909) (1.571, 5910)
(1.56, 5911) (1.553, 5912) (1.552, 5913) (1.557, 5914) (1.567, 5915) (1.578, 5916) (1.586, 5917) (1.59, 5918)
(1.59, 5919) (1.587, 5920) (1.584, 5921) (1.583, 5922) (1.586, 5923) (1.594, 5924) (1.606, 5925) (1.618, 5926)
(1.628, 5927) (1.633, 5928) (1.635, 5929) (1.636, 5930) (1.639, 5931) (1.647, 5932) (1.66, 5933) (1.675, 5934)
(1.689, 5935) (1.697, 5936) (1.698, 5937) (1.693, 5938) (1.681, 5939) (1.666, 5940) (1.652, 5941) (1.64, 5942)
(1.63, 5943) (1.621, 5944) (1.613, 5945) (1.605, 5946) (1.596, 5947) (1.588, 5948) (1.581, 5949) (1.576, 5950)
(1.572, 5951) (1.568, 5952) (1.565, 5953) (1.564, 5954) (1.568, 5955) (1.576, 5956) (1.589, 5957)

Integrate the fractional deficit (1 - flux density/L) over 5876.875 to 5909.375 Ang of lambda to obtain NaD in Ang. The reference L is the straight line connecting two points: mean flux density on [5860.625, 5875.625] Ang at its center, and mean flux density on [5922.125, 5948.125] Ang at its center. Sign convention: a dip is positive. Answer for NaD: 5.46 Ang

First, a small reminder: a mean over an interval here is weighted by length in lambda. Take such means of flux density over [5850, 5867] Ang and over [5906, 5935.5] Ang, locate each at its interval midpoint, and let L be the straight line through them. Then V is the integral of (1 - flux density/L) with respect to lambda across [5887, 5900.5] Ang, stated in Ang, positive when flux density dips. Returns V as 2.8 Ang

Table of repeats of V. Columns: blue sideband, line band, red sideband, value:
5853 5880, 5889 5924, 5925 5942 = 3.9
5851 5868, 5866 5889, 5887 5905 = -1.6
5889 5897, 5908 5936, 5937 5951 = -2.9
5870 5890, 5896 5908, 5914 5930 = 0.7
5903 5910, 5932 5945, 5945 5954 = -0.7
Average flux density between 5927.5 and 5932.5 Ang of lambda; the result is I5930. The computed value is 1.64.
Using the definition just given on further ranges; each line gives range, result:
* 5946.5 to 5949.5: 1.59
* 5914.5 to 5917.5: 1.58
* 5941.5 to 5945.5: 1.63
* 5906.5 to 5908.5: 1.59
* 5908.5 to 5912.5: 1.57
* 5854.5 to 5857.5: 1.48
